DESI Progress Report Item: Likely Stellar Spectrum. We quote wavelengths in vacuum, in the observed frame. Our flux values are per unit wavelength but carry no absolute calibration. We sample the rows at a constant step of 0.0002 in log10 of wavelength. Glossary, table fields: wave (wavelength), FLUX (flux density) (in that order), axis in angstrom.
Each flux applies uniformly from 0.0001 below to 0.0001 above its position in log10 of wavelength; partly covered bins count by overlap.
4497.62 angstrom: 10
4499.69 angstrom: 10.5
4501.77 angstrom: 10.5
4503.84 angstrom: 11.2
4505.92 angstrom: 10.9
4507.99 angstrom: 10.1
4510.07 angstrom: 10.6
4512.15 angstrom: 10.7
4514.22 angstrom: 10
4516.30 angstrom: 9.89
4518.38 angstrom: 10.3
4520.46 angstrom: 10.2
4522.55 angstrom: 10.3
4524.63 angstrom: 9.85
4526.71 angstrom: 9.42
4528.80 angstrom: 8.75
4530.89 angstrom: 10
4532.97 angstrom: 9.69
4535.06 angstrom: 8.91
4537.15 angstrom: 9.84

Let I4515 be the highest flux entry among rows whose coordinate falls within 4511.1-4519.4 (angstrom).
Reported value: 10.7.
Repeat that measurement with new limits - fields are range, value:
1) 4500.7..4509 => 11.2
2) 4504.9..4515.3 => 10.9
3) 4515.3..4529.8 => 10.3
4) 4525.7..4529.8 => 9.42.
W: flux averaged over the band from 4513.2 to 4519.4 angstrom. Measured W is 10.1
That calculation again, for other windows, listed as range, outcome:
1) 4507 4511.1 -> 10.3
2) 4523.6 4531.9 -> 9.5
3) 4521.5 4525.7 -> 10.1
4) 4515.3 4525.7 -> 10.1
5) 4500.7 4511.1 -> 10.7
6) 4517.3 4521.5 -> 10.3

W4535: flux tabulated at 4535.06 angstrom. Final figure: 8.91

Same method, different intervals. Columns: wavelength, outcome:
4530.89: 10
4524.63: 9.85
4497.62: 10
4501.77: 10.5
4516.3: 9.89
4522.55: 10.3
